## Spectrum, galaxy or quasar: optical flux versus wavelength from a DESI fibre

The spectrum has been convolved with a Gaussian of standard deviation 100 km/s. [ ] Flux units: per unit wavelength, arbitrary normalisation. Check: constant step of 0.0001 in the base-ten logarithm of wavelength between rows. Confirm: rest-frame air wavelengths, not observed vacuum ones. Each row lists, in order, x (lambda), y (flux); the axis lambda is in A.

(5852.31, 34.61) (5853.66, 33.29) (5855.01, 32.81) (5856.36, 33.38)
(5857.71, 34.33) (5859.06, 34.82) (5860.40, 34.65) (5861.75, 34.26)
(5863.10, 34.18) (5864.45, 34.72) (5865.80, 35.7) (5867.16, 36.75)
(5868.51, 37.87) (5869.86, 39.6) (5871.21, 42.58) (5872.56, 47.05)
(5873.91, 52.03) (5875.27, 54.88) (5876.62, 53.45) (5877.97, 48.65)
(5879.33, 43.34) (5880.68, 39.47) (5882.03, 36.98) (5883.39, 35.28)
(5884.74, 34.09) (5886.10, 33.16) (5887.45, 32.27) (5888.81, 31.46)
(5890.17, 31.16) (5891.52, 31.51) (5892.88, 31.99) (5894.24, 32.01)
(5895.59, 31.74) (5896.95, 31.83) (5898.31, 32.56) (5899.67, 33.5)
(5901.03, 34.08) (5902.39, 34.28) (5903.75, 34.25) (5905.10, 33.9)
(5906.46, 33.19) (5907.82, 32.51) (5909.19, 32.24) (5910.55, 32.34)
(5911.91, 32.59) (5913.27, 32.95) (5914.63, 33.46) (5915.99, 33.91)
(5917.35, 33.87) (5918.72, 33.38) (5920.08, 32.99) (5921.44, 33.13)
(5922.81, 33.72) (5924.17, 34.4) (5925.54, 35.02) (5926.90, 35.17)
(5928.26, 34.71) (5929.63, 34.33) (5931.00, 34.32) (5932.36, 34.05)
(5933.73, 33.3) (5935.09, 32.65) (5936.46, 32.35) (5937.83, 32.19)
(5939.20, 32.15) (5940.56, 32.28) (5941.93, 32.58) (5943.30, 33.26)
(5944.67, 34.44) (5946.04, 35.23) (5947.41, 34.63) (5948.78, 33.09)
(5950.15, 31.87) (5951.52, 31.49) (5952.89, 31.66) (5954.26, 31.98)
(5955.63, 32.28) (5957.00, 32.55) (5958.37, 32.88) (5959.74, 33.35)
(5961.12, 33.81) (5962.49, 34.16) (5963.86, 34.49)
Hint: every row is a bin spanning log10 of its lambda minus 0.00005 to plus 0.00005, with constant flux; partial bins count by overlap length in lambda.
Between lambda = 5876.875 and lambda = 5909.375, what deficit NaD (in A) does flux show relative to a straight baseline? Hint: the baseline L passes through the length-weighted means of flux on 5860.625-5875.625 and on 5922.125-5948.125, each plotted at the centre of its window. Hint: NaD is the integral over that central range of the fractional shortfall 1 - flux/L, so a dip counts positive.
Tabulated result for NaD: 2.8 A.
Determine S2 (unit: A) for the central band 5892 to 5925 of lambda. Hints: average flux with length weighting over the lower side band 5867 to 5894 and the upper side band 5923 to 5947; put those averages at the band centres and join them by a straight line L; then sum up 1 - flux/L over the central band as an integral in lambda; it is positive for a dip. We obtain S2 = 3.1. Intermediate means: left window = 39.6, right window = 33.7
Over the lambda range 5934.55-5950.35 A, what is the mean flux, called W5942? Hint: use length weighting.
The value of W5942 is 33.1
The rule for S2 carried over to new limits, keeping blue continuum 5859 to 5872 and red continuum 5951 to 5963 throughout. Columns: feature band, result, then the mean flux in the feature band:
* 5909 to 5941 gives 0.63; 33.4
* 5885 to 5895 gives 1.01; 32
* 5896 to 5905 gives 0.45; 33.4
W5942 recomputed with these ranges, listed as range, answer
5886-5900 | 32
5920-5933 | 34.2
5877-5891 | 36.9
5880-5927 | 33.4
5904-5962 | 33.3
